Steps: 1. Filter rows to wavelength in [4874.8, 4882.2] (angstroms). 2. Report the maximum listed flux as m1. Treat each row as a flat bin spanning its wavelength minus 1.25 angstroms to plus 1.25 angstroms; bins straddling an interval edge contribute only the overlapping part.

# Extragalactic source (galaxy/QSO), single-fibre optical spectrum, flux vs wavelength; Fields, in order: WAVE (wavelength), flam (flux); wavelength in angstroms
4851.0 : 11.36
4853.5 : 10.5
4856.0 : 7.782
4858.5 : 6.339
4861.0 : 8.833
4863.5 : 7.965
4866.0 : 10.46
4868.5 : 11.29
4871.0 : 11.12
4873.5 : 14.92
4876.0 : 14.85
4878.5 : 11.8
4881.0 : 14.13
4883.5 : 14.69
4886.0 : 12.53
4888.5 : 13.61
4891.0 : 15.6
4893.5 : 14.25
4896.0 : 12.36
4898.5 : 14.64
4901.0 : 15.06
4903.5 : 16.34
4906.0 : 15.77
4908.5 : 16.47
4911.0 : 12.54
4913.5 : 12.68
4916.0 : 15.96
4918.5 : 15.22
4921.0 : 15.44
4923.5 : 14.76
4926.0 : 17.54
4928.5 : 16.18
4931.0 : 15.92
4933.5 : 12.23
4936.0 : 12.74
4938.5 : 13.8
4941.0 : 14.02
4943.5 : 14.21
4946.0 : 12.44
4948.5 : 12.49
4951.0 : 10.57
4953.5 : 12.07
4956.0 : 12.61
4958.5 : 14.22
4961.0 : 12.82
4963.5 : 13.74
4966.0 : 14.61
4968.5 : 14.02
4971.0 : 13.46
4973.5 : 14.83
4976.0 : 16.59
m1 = 14.85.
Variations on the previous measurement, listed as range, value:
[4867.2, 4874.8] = 14.92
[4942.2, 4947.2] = 14.21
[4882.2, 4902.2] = 15.6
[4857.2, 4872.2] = 11.29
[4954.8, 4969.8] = 14.61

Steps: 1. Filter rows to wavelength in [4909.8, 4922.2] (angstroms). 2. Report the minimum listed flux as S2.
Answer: 12.54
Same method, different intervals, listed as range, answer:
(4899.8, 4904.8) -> 15.06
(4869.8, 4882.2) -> 11.12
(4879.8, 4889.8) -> 12.53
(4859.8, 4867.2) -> 7.965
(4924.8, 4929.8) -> 16.18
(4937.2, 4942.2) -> 13.8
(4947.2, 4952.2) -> 10.57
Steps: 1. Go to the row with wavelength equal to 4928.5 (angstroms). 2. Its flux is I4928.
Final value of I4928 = 16.18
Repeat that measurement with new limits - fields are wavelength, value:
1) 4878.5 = 11.8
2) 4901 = 15.06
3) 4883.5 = 14.69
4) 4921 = 15.44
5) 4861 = 8.833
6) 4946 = 12.44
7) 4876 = 14.85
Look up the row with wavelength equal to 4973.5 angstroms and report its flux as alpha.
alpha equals 14.83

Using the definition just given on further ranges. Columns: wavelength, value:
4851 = 11.36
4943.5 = 14.21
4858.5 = 6.339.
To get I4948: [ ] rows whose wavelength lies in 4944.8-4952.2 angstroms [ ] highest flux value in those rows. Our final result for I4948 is 12.49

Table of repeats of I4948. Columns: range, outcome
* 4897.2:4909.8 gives 16.47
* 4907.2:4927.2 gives 17.54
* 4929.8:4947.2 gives 15.92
